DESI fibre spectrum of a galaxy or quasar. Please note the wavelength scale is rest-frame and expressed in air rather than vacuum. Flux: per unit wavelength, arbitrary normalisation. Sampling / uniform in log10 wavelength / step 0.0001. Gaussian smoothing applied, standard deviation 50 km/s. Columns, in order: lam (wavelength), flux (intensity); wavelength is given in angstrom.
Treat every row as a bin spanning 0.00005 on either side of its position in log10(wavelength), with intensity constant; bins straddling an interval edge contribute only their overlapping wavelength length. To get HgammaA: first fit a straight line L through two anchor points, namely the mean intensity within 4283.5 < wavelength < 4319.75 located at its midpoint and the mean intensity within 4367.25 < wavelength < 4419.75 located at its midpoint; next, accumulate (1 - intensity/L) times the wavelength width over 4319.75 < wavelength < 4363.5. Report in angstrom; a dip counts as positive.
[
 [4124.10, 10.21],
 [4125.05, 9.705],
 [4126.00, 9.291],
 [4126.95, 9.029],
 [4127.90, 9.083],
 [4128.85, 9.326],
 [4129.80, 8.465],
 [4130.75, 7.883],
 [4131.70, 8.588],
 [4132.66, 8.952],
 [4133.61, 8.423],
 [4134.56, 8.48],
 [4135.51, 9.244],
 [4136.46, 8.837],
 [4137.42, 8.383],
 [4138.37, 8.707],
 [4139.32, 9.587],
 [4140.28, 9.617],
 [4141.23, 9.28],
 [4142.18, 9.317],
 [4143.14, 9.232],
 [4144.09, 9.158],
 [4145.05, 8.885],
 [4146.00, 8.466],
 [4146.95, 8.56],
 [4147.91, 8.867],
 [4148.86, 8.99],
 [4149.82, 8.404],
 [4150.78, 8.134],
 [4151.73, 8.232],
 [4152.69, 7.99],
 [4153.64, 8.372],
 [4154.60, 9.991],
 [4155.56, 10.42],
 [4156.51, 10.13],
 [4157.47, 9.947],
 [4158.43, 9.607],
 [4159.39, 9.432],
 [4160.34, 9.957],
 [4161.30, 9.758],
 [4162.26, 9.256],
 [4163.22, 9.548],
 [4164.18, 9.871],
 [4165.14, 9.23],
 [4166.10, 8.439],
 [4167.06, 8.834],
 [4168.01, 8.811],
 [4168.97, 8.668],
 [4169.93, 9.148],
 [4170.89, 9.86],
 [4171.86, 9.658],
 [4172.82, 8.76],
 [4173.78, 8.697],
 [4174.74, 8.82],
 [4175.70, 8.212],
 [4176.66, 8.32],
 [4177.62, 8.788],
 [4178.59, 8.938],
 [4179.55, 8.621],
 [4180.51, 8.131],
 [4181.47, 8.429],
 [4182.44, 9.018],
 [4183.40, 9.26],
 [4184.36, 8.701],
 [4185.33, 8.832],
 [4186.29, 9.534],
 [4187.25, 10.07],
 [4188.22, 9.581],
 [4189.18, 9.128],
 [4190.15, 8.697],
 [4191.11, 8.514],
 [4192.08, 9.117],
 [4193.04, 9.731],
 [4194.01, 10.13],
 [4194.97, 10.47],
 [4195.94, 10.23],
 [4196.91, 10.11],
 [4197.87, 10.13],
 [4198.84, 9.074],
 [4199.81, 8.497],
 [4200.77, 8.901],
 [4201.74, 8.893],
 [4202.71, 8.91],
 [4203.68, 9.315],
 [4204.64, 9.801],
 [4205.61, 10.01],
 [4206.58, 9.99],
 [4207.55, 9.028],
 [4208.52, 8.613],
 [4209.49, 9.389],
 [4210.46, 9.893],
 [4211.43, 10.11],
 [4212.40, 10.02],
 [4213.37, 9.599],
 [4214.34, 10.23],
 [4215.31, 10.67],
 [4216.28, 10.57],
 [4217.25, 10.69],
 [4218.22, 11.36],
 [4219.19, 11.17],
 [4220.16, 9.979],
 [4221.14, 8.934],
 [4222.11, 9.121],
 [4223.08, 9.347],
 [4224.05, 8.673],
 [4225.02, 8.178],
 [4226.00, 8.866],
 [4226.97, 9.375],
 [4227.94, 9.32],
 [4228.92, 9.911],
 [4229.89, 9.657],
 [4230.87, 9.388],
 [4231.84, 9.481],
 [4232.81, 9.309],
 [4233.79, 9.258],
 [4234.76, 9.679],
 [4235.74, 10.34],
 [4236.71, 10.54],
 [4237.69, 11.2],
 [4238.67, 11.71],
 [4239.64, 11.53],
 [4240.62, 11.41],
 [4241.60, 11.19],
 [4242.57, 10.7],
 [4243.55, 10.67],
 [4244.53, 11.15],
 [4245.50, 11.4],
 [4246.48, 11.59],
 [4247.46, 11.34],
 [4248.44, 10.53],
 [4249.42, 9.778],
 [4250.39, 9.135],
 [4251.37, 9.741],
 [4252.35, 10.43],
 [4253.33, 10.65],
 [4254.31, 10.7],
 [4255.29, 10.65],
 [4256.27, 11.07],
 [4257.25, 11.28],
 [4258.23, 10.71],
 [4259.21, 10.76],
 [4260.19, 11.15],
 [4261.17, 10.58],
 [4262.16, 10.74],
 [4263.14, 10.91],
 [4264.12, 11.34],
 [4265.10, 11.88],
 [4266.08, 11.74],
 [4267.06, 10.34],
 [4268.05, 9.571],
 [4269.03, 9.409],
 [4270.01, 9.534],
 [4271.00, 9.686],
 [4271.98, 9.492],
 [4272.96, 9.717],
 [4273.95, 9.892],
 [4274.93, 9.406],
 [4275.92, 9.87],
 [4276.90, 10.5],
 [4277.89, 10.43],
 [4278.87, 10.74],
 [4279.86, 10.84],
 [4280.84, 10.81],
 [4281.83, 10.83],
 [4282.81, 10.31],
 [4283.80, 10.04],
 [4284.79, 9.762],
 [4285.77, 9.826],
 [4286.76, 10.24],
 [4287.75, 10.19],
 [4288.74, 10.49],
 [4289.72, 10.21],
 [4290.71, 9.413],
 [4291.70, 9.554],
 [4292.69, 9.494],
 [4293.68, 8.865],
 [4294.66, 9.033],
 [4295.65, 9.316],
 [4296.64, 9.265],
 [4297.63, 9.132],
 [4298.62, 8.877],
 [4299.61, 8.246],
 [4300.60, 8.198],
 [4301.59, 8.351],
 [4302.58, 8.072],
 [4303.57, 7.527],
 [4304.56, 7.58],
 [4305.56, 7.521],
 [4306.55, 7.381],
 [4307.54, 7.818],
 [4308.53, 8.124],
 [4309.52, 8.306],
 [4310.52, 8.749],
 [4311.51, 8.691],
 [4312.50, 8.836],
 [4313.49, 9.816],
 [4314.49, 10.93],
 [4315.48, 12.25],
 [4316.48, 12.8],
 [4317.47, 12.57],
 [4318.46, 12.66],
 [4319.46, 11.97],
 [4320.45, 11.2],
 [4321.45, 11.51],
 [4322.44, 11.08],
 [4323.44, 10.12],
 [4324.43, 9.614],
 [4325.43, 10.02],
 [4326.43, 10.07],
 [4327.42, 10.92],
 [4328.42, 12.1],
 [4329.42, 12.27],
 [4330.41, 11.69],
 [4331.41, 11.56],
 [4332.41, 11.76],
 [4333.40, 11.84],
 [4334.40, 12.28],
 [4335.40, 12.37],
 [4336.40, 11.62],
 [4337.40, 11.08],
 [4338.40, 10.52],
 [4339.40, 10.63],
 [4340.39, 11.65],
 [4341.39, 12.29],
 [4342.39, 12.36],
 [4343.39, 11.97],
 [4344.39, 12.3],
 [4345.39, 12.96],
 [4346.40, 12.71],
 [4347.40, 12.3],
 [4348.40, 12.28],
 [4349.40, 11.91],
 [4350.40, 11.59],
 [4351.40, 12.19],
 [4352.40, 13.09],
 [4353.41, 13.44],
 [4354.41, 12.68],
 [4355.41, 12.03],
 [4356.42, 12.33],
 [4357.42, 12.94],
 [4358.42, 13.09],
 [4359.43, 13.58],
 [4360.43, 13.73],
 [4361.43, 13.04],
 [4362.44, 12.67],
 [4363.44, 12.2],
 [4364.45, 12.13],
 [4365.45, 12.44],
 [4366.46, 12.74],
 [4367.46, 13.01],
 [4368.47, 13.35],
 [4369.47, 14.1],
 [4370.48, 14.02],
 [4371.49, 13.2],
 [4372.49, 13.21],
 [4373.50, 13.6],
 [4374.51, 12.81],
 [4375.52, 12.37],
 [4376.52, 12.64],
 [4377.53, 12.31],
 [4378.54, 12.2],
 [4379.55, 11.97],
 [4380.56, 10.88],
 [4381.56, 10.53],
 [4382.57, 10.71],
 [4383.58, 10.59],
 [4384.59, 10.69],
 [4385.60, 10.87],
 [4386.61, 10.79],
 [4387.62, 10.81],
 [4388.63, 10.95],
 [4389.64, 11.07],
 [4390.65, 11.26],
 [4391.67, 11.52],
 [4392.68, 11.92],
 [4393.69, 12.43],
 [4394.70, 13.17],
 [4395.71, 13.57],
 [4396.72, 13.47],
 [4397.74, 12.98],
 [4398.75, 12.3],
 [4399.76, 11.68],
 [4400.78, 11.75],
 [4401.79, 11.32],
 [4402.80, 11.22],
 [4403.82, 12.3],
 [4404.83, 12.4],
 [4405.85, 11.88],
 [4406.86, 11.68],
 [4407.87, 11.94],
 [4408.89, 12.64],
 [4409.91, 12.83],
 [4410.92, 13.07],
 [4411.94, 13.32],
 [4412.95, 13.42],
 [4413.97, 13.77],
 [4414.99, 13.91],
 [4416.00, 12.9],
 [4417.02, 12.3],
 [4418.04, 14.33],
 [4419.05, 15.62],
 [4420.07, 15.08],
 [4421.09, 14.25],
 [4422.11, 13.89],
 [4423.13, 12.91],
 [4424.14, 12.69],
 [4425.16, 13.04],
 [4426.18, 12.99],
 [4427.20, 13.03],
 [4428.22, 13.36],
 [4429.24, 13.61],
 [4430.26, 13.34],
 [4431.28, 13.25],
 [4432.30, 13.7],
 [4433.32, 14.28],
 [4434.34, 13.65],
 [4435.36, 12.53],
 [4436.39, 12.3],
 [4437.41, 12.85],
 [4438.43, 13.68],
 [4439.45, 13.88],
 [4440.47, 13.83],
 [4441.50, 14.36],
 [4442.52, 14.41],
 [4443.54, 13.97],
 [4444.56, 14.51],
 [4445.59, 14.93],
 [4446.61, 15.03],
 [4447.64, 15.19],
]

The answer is -4.94 angstrom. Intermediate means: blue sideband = 9.44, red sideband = 12.4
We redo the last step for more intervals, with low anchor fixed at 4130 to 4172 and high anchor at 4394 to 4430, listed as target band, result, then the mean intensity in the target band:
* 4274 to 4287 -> 0.88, 10.3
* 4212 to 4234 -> 0.95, 9.71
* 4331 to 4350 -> 0.00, 11.9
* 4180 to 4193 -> 0.78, 9.03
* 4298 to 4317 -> 4.28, 8.85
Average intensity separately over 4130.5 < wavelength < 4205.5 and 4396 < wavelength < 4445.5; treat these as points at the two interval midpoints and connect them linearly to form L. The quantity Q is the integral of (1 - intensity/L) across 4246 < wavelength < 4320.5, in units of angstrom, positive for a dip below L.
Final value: 6.6 angstrom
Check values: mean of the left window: 9.11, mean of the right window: 13.2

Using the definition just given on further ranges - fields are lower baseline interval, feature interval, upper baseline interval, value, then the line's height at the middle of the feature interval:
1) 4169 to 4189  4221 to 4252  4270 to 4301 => -2.29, 9.4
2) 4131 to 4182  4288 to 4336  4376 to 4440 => 5.18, 11.2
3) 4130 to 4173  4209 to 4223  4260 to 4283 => -0.46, 9.78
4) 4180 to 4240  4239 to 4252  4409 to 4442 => -0.68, 10.3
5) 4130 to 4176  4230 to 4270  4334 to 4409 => -0.63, 10.4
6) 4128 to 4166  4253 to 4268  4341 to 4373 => 0.17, 11.1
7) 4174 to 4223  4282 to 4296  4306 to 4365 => 1.30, 10.8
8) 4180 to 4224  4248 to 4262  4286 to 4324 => -1.39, 9.57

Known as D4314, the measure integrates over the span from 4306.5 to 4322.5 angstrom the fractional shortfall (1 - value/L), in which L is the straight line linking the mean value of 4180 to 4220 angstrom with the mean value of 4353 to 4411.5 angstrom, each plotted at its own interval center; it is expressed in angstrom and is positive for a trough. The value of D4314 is 1.4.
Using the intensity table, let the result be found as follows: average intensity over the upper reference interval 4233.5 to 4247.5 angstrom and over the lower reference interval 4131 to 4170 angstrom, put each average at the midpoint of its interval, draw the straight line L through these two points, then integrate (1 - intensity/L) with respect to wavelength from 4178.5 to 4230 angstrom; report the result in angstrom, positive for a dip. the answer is 3.5 angstrom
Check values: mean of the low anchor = 9.06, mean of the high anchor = 10.9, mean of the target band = 9.48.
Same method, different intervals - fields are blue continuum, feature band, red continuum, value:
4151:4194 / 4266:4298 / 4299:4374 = 2.15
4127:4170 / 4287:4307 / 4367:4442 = 4.12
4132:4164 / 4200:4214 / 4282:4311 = -0.62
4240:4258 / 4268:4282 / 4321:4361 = 1.31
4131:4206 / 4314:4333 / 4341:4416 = 0.15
